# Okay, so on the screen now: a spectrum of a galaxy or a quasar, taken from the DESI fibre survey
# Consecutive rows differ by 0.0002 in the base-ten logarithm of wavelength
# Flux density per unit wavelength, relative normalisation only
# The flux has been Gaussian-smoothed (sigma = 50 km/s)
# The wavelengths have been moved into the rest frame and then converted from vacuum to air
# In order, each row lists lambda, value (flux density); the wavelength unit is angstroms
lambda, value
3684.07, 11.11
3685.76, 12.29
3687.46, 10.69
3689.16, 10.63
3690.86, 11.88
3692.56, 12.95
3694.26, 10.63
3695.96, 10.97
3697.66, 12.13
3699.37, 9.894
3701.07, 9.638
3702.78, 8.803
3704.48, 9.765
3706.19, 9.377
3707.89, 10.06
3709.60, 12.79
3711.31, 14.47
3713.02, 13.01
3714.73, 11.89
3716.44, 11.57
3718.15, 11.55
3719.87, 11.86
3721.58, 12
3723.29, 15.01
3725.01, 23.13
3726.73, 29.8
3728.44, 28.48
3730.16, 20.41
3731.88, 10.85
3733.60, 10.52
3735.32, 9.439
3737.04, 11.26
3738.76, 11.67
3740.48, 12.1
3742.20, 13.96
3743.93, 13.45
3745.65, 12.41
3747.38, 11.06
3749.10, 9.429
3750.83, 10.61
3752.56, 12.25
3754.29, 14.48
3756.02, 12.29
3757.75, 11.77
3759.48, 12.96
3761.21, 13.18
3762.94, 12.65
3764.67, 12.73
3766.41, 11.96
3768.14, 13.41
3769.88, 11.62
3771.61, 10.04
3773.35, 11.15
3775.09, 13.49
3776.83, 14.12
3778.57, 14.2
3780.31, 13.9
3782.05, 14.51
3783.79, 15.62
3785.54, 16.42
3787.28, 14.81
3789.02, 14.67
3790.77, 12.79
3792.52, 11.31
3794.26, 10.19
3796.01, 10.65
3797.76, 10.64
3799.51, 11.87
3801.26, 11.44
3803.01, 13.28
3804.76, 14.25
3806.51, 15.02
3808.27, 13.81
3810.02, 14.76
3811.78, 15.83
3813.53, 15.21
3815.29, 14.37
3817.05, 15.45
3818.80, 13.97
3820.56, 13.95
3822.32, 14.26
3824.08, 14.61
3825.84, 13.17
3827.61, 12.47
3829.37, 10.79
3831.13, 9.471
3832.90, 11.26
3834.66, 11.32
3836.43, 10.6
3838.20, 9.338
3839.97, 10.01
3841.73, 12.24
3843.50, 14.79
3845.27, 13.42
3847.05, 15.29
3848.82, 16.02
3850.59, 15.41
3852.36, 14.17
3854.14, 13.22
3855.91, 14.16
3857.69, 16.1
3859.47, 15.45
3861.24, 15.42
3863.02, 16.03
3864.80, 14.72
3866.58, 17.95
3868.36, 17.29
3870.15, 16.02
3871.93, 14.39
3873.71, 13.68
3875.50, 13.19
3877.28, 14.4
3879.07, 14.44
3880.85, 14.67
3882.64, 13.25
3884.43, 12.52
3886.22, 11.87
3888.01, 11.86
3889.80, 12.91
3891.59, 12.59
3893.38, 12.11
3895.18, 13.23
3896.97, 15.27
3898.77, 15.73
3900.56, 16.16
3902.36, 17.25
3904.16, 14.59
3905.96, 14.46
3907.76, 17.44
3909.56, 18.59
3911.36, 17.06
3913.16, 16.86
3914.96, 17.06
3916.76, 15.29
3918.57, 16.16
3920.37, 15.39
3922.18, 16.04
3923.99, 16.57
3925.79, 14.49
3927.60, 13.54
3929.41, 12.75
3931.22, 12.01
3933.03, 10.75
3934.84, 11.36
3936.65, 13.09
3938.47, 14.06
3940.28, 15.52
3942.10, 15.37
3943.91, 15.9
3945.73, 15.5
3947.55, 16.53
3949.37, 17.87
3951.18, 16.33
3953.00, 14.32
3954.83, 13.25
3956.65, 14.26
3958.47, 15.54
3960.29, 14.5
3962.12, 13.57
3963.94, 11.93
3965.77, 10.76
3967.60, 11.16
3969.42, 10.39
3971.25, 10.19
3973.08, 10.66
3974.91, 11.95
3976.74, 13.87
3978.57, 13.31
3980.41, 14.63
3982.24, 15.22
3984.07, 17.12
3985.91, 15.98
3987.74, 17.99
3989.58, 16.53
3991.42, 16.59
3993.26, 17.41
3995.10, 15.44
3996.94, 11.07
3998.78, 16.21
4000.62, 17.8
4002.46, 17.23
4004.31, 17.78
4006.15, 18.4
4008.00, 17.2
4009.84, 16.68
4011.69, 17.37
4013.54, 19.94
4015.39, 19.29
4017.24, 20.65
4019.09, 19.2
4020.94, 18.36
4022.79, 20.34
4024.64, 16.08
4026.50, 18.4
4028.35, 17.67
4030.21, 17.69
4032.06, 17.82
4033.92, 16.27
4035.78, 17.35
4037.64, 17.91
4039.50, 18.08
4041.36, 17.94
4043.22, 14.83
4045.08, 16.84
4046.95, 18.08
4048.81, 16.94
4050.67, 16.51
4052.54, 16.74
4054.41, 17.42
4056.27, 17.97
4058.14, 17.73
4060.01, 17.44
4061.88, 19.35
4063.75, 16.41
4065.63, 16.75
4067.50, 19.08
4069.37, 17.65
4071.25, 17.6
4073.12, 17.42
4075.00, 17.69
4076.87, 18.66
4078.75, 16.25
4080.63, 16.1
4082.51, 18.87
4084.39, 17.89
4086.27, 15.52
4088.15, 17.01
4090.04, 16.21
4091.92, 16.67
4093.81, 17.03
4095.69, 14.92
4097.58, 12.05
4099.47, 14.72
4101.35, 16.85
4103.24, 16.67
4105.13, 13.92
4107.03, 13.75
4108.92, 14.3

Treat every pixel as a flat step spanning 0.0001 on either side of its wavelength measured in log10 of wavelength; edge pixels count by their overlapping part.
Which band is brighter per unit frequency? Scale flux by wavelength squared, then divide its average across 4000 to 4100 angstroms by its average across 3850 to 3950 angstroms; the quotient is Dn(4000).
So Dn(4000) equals 1.27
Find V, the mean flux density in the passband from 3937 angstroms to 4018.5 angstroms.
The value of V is 15.3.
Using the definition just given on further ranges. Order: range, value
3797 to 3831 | 13.6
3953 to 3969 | 13.1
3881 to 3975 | 14.2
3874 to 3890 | 13.3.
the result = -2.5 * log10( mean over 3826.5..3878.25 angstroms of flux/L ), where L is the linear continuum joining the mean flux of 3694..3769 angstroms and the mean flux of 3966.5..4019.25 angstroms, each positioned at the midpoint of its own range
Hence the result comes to 0.04 mag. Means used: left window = 13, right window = 15.7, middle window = 13.7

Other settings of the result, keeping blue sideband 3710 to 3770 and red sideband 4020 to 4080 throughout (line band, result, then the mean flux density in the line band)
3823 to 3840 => 0.29 mag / 11.4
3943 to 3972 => 0.18 mag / 13.9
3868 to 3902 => 0.11 mag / 14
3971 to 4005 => 0.11 mag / 15.2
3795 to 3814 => 0.10 mag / 13.3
